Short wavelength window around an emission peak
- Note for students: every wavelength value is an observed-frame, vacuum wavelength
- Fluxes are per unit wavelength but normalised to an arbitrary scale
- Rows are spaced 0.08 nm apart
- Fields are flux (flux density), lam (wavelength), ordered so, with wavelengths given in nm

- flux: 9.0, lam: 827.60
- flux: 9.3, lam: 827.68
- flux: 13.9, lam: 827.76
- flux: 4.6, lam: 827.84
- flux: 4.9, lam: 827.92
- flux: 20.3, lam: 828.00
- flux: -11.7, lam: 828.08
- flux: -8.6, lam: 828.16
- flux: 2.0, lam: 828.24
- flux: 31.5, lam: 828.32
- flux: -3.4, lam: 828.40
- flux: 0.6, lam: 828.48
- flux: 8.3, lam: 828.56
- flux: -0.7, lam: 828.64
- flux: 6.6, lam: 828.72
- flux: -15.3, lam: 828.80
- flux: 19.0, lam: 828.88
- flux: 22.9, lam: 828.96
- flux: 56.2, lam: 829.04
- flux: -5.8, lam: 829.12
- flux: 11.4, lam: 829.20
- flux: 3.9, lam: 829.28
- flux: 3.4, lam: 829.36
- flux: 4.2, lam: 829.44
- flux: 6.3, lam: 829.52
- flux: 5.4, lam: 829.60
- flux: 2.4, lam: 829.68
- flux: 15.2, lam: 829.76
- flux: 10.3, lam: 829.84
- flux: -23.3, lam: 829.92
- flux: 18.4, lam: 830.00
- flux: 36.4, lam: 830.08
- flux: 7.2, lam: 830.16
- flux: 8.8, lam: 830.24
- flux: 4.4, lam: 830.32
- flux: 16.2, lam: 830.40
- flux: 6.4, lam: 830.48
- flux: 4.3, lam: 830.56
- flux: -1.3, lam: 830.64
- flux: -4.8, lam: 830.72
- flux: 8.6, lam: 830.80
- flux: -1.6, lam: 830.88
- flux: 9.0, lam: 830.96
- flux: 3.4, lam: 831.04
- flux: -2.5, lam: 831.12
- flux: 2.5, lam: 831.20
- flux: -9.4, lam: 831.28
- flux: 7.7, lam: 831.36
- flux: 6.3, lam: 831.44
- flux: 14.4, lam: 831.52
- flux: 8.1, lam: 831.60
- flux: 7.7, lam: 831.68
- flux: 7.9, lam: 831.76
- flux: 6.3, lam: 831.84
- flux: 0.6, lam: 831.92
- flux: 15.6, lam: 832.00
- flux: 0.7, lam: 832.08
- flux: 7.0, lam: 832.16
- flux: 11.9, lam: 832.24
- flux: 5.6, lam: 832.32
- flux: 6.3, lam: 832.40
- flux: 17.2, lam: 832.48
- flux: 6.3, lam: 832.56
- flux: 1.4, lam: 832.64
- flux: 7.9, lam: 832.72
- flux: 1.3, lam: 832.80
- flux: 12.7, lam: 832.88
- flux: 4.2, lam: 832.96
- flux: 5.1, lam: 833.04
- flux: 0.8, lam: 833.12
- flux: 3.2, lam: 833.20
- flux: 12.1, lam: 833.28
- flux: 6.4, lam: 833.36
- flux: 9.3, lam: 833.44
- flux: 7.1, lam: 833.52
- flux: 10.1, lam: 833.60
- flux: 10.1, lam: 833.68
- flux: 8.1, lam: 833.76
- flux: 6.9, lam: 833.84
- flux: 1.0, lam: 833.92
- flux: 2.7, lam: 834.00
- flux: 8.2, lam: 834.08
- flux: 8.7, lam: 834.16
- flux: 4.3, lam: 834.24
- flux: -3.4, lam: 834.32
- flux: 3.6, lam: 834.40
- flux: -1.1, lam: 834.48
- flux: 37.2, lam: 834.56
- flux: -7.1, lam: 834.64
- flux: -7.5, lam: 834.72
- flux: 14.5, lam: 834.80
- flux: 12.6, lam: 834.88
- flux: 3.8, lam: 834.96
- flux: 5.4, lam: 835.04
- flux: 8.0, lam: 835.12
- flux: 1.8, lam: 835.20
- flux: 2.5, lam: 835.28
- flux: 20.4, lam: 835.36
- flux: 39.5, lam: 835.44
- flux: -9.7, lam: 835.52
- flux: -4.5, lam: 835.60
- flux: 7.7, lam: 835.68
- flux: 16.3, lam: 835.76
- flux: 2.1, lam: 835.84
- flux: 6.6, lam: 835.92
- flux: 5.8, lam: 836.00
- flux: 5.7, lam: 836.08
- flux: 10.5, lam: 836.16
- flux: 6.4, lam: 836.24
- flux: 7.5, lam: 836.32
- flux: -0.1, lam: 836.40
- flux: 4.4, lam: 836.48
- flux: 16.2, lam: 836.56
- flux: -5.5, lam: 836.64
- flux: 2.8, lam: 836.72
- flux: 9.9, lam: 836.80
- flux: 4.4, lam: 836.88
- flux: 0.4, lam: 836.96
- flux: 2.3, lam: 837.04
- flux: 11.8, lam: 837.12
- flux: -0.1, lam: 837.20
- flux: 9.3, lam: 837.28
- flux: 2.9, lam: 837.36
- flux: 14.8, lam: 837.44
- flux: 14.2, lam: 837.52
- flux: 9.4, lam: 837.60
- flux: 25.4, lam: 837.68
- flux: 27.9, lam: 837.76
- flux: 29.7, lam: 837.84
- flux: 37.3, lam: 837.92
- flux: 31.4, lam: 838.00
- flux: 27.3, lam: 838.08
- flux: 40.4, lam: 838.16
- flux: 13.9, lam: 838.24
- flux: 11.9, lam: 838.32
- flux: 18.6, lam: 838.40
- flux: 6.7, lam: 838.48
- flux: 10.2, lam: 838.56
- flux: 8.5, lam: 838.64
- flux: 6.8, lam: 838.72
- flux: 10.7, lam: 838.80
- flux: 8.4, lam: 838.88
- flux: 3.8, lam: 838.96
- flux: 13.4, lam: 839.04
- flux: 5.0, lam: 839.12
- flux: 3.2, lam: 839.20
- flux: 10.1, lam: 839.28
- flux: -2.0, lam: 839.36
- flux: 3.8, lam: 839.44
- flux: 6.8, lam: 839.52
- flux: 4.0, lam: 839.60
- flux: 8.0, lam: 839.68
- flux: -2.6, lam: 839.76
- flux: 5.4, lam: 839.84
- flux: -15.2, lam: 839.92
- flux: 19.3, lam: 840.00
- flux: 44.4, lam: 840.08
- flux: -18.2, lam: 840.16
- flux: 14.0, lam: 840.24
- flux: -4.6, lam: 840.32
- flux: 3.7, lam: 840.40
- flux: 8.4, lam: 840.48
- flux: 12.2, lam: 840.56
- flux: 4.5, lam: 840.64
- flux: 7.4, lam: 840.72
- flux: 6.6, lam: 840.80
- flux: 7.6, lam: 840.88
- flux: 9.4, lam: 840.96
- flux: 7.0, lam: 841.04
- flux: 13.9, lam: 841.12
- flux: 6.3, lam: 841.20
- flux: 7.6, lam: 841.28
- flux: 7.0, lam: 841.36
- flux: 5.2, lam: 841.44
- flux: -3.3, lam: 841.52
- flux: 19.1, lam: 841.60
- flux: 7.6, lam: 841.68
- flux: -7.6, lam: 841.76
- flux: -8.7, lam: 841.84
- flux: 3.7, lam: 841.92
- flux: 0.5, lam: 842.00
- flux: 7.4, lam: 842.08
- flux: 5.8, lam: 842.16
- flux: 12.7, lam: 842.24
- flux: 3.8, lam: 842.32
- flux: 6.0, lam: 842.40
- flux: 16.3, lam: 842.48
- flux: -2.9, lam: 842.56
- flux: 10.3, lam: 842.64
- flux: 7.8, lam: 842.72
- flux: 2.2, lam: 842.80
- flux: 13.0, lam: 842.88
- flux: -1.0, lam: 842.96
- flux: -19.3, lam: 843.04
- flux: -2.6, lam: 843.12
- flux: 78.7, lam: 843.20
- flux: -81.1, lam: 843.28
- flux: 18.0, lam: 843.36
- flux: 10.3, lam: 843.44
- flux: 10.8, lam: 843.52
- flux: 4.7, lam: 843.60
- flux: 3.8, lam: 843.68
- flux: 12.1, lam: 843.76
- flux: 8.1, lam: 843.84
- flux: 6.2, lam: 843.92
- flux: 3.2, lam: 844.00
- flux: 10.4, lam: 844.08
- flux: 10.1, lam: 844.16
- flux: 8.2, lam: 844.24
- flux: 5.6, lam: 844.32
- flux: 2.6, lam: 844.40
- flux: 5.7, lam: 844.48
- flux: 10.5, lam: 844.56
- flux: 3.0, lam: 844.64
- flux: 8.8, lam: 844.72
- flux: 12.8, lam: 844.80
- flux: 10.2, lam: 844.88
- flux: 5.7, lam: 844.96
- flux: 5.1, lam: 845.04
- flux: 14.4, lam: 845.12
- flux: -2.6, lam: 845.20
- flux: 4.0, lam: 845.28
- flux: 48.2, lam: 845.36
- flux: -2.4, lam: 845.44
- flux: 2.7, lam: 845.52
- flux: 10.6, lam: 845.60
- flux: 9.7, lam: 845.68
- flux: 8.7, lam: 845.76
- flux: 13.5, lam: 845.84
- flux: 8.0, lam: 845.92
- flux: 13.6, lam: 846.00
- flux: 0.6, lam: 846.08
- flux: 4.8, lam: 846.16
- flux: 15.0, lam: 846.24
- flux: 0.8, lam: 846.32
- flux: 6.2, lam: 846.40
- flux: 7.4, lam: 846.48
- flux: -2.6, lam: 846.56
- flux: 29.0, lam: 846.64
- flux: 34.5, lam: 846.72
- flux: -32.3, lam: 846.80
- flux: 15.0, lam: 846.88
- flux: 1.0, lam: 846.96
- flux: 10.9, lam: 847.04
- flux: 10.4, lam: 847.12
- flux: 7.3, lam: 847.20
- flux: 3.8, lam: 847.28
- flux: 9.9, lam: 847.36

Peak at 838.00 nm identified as H-gamma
